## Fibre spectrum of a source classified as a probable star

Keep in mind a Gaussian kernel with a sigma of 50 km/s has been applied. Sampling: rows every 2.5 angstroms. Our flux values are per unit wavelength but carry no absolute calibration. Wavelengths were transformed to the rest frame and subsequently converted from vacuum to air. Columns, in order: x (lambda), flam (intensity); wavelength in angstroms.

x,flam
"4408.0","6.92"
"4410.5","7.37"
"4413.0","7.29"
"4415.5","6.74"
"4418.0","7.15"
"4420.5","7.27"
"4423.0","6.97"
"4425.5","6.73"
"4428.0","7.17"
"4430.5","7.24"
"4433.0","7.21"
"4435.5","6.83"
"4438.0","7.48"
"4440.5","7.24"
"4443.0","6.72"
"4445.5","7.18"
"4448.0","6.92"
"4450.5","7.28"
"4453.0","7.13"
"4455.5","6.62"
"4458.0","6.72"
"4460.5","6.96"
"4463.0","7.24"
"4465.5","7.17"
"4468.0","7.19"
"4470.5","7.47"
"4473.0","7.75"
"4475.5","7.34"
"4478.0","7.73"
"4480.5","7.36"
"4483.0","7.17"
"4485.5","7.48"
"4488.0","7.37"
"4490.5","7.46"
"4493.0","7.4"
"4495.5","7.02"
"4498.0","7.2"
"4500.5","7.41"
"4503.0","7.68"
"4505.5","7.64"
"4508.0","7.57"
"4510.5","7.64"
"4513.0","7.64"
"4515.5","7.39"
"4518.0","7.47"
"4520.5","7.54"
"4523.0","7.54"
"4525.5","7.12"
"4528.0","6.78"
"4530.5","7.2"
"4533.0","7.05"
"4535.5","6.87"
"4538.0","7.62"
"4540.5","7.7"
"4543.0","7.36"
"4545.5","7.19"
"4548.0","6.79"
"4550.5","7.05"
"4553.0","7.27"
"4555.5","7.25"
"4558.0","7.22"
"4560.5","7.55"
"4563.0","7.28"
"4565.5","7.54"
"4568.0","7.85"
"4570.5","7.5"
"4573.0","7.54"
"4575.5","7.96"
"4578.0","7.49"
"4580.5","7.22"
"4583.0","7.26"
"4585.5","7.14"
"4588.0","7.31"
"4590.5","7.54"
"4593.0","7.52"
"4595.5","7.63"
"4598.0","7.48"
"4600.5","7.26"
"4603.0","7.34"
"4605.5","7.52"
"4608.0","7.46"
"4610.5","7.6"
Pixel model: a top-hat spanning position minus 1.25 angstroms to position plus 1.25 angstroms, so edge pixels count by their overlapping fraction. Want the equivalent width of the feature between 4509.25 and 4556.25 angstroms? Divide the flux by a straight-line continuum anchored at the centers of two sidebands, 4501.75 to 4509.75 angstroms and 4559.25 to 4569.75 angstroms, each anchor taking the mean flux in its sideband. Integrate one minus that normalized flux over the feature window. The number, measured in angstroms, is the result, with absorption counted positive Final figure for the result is 1.9 angstroms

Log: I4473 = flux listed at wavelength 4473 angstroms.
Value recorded 7.75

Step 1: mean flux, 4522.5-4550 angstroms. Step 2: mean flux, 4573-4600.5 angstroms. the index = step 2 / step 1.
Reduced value 1.0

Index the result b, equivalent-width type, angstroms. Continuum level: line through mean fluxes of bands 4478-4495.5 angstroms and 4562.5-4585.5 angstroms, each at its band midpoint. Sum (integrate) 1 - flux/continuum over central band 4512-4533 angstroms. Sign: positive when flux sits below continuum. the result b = 0.32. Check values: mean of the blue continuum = 7.37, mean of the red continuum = 7.5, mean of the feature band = 7.31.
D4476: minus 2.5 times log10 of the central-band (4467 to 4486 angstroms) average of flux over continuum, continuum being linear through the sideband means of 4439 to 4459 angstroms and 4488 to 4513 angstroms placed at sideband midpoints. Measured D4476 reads -0.03 mag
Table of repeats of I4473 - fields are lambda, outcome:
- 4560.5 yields 7.55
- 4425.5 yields 6.73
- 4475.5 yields 7.34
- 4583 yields 7.26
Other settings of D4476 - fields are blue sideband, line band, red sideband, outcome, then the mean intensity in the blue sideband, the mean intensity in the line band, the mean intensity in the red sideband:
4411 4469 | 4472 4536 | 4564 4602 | -0.020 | 7.07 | 7.38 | 7.48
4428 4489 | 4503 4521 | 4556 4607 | -0.037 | 7.2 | 7.56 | 7.45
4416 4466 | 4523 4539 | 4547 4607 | 0.023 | 7.06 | 7.13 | 7.4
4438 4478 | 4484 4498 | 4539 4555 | -0.021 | 7.16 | 7.33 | 7.23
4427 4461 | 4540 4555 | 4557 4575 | 0.036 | 7.05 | 7.2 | 7.52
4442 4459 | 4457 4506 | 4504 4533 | -0.028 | 6.95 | 7.34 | 7.4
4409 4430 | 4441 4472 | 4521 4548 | 0.011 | 7.09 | 7.06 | 7.23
